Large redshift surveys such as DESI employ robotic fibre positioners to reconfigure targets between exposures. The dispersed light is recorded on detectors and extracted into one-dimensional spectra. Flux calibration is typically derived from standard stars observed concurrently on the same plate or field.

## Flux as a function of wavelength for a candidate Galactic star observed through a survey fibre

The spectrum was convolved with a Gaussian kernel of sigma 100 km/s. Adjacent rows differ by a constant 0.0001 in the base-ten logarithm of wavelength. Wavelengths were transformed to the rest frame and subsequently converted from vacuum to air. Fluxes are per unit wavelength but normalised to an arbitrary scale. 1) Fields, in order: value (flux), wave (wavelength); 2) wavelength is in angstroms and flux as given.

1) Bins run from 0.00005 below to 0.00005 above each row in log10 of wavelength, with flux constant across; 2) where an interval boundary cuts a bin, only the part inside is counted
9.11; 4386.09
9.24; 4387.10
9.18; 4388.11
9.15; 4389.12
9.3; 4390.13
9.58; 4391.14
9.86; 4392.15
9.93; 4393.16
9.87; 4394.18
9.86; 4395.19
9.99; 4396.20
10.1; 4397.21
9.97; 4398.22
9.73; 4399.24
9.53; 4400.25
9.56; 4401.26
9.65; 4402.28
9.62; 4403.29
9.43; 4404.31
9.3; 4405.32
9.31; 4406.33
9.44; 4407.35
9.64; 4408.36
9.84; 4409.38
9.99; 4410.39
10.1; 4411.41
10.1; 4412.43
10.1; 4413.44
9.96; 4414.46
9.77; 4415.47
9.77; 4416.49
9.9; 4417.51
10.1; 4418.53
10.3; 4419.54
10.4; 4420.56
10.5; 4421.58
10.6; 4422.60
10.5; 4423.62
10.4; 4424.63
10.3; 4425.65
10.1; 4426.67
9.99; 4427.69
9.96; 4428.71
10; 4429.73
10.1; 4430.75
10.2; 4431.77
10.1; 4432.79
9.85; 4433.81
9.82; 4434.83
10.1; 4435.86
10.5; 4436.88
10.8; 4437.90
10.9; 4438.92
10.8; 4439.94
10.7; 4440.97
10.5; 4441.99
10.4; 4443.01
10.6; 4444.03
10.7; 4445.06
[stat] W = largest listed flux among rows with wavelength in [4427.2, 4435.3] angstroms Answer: 10.2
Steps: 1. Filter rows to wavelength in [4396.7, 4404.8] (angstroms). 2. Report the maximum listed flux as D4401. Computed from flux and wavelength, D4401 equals 10.1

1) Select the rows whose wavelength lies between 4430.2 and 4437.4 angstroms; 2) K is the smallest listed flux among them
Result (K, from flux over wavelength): 9.82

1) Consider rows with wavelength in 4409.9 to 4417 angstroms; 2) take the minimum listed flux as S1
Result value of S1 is 9.77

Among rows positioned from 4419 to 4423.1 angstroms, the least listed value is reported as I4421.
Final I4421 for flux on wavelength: 10.3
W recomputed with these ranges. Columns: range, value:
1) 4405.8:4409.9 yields 9.84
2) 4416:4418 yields 9.9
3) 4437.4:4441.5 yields 10.9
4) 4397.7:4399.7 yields 9.97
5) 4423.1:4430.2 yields 10.5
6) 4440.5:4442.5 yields 10.7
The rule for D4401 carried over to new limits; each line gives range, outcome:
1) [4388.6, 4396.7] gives 9.99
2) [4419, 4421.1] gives 10.4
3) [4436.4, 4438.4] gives 10.8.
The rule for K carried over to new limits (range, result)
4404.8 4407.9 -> 9.3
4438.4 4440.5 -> 10.8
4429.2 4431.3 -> 10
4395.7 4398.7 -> 9.97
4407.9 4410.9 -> 9.64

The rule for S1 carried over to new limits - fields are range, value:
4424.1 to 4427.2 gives 10.1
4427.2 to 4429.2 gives 9.96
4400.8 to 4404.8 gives 9.43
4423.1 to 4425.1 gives 10.4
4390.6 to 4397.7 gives 9.58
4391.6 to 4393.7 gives 9.86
